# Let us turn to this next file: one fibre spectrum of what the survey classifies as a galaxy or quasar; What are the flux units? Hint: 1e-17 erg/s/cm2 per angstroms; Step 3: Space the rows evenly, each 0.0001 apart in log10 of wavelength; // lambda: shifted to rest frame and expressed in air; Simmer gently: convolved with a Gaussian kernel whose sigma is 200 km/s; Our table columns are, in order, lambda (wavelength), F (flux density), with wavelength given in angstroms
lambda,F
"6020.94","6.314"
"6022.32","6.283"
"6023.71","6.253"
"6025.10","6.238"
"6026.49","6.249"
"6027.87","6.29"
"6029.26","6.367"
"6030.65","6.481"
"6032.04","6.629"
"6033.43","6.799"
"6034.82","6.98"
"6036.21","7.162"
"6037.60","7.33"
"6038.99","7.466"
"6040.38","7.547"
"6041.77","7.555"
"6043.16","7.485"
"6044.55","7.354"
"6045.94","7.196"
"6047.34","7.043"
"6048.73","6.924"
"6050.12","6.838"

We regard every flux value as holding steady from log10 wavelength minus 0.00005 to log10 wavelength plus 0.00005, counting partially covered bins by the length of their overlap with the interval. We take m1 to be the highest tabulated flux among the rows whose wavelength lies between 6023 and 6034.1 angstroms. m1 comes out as 6.799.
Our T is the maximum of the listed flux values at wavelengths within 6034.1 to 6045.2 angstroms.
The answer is 7.555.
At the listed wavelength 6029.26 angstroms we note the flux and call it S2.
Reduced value 6.367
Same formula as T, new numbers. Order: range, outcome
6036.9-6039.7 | 7.466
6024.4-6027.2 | 6.249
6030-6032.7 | 6.629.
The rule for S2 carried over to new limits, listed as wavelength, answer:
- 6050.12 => 6.838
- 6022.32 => 6.283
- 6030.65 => 6.481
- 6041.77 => 7.555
